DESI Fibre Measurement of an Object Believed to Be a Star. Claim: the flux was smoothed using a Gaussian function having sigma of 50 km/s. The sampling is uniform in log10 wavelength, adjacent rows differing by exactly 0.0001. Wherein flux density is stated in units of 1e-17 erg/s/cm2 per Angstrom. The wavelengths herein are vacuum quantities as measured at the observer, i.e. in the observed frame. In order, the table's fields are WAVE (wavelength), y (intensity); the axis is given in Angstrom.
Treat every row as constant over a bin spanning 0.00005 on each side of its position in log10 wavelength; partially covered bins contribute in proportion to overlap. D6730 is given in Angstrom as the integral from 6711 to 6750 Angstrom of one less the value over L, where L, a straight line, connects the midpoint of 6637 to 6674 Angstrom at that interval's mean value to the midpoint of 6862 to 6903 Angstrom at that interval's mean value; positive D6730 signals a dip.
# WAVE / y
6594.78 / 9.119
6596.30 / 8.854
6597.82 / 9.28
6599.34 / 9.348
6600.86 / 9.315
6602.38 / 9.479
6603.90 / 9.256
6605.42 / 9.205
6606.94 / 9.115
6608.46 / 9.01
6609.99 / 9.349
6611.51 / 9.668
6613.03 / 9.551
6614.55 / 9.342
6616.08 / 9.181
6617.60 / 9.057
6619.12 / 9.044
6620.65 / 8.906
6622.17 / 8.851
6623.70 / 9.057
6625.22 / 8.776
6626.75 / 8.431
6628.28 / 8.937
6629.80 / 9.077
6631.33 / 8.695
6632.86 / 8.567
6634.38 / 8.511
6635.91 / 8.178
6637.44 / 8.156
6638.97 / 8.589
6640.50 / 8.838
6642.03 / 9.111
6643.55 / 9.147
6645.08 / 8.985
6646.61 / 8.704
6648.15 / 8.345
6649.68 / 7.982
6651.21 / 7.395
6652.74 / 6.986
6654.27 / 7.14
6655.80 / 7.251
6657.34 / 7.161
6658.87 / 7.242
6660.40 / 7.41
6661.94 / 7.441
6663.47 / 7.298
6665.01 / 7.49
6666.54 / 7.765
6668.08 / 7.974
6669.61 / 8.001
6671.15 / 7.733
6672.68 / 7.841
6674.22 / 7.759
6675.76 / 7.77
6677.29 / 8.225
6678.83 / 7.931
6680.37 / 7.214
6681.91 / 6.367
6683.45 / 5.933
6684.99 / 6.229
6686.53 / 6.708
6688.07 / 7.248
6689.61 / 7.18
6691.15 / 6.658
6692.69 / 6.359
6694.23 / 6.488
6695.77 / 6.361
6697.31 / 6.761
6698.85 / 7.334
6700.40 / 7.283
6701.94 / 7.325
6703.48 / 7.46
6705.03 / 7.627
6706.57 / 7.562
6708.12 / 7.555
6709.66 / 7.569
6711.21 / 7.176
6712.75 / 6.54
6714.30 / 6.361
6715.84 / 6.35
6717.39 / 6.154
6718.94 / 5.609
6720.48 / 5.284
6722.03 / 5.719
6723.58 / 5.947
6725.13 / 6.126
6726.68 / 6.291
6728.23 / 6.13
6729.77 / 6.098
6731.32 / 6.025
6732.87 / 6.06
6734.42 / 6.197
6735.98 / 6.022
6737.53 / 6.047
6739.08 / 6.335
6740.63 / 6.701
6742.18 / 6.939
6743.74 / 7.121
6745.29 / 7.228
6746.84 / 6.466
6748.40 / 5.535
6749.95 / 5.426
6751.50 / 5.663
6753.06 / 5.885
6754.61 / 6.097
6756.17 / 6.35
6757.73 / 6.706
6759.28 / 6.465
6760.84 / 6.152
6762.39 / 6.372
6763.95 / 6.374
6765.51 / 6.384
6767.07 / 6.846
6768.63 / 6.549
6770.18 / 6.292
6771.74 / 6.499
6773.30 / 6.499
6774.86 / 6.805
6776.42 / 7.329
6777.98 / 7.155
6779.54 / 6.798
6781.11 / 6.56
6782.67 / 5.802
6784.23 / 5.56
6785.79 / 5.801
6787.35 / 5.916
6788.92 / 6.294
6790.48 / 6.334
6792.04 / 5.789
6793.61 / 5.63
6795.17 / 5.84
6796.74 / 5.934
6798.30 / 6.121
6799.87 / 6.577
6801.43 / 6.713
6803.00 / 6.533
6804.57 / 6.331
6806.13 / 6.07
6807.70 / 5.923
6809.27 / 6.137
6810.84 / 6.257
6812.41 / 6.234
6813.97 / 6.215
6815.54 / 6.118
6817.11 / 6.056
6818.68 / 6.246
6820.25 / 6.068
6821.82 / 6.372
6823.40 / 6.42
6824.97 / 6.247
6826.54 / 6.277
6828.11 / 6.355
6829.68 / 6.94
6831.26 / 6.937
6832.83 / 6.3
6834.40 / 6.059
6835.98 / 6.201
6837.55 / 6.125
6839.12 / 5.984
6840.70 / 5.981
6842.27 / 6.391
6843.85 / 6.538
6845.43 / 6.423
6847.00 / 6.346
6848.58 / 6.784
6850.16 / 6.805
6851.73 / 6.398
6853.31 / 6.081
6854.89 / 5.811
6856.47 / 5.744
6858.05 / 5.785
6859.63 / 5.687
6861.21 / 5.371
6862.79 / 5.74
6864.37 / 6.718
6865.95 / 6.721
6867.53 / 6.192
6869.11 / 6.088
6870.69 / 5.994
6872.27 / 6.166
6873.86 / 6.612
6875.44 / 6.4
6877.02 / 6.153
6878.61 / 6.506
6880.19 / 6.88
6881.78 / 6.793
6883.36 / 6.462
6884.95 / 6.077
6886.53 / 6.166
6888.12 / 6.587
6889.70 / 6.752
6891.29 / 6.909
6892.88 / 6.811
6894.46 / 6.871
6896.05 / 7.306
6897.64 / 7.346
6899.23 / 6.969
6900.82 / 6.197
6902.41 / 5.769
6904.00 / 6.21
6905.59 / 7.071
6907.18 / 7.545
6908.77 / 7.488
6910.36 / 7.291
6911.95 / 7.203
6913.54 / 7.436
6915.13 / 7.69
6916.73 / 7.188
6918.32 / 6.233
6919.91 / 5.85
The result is 6.4 Angstrom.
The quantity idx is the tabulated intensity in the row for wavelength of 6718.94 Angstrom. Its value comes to 5.609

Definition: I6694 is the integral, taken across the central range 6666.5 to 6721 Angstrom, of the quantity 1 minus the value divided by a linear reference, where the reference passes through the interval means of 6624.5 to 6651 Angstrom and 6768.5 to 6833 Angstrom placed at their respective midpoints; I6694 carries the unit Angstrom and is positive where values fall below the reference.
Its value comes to 5.47 Angstrom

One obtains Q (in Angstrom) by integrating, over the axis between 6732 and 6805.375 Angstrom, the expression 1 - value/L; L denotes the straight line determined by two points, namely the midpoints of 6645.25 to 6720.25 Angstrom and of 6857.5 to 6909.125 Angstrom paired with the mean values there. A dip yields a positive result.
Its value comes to 6.2 Angstrom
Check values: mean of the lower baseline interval 7.21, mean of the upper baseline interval 6.49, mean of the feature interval 6.32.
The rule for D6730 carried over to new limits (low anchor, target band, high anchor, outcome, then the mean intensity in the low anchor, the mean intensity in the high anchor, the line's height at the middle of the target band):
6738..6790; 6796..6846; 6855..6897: 0.7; 6.39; 6.36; 6.37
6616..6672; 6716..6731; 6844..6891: 3.2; 8.24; 6.29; 7.55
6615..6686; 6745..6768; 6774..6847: 2.1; 8.06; 6.28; 6.88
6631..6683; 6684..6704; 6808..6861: 1.8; 7.9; 6.24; 7.55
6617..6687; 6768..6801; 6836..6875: 2.6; 8.01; 6.19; 6.82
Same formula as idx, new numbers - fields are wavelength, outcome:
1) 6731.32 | 6.025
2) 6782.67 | 5.802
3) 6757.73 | 6.706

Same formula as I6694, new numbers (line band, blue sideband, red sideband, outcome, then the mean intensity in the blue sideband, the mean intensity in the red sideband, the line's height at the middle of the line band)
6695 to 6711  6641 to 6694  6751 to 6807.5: -0.3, 7.52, 6.31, 7.14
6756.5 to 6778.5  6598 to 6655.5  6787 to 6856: 1.1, 8.78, 6.25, 6.95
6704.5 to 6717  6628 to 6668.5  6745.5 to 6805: 0.3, 8.08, 6.28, 7.19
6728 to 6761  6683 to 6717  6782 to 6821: 1.5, 6.91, 6.1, 6.56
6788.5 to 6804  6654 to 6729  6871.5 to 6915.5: 1.6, 6.98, 6.77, 6.87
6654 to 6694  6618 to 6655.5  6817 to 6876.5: 4.1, 8.51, 6.25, 8.11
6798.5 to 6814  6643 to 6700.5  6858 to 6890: 0.8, 7.39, 6.28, 6.65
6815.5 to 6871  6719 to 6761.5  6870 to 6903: 1.8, 6.18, 6.56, 6.45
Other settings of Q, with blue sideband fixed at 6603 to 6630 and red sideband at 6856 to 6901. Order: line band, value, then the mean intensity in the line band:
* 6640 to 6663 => 2.2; 7.92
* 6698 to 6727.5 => 5.2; 6.7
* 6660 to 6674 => 1.5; 7.67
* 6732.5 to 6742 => 1.9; 6.28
